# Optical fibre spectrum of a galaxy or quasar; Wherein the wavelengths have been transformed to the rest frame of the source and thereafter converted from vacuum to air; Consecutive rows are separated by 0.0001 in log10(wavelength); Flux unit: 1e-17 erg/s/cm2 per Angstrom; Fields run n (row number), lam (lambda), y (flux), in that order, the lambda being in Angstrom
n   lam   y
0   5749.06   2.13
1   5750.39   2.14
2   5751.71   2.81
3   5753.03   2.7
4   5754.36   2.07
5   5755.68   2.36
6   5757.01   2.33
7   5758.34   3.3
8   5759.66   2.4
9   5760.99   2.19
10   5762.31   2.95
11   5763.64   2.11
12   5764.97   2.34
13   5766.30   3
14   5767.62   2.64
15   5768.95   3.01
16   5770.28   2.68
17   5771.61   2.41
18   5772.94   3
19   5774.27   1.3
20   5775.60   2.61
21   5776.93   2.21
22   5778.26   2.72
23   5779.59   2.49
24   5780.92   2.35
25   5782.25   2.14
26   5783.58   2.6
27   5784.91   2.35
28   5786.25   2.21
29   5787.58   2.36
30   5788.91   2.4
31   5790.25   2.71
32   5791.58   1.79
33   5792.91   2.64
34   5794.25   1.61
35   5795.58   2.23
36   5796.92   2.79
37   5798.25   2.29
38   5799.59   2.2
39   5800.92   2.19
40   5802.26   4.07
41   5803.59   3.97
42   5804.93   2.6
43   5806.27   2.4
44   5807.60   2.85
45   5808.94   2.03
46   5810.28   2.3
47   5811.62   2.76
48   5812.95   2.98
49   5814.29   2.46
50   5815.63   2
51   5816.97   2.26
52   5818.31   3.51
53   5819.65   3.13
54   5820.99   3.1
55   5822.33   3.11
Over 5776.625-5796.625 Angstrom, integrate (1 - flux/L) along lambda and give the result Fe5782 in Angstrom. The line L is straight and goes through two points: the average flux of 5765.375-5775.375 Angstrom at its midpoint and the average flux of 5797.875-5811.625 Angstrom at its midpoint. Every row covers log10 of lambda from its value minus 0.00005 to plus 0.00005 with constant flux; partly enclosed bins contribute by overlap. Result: 2.3 Angstrom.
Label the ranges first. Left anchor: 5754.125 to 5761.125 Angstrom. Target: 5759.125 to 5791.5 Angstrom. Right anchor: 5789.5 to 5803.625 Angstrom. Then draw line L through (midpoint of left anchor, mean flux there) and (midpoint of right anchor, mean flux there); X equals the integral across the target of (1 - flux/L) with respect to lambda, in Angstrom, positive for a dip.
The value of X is 0.6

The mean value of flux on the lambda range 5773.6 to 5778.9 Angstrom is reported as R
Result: 2.21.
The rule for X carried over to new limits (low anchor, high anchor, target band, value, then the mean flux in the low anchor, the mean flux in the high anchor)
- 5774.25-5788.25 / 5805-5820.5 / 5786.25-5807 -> -0.5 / 2.35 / 2.61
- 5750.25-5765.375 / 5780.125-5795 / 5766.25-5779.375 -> -0.8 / 2.49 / 2.29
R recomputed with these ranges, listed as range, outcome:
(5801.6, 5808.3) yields 3.17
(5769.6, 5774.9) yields 2.35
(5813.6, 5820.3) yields 2.67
